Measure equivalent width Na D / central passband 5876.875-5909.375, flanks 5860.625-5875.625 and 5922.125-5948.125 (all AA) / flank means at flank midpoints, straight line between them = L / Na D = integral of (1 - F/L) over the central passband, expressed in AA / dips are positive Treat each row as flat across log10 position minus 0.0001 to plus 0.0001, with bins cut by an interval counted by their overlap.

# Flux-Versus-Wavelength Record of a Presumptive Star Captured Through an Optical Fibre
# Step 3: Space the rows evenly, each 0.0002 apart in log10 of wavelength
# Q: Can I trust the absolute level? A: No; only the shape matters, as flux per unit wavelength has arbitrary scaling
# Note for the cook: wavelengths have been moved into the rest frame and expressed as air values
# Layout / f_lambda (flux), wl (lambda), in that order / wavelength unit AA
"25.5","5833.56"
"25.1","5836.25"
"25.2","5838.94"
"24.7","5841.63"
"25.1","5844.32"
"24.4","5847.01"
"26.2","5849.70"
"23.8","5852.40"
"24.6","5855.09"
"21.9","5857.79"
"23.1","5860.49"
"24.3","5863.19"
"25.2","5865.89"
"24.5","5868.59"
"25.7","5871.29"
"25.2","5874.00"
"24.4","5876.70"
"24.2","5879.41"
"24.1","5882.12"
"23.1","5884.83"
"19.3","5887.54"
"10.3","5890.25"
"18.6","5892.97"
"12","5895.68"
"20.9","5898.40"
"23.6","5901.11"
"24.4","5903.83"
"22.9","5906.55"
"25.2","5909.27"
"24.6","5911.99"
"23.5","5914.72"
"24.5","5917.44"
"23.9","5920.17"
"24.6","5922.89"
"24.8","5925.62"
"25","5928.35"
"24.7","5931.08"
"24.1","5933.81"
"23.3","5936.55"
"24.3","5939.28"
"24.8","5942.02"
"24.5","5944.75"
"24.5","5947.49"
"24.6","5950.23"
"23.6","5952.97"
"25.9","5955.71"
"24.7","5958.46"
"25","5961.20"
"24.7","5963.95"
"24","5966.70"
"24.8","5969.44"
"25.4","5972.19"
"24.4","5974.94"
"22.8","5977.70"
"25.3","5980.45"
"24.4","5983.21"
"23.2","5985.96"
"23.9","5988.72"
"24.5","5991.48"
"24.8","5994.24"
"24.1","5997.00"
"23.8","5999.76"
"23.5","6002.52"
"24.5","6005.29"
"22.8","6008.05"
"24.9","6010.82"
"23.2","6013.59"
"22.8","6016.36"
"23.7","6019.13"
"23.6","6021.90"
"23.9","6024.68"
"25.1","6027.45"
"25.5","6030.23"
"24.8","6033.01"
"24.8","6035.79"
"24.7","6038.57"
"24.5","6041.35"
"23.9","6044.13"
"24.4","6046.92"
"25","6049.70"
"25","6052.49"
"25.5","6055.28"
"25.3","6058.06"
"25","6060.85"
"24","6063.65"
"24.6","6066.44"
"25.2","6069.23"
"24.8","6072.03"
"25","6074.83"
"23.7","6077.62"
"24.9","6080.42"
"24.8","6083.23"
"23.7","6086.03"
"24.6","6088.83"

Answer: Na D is 5.3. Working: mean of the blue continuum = 24.8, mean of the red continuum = 24.5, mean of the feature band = 20.7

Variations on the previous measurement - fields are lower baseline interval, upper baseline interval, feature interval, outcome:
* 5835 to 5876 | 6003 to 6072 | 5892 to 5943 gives 2.9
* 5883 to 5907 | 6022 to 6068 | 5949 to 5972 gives -3.1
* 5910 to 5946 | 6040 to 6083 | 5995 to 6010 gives 0.5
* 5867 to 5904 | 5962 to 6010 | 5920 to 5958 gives -2.7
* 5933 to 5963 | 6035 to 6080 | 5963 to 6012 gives 0.7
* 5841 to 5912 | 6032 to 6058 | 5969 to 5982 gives -0.3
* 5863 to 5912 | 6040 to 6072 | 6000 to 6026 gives 0.5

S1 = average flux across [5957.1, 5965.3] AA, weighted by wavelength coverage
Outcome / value 24.8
